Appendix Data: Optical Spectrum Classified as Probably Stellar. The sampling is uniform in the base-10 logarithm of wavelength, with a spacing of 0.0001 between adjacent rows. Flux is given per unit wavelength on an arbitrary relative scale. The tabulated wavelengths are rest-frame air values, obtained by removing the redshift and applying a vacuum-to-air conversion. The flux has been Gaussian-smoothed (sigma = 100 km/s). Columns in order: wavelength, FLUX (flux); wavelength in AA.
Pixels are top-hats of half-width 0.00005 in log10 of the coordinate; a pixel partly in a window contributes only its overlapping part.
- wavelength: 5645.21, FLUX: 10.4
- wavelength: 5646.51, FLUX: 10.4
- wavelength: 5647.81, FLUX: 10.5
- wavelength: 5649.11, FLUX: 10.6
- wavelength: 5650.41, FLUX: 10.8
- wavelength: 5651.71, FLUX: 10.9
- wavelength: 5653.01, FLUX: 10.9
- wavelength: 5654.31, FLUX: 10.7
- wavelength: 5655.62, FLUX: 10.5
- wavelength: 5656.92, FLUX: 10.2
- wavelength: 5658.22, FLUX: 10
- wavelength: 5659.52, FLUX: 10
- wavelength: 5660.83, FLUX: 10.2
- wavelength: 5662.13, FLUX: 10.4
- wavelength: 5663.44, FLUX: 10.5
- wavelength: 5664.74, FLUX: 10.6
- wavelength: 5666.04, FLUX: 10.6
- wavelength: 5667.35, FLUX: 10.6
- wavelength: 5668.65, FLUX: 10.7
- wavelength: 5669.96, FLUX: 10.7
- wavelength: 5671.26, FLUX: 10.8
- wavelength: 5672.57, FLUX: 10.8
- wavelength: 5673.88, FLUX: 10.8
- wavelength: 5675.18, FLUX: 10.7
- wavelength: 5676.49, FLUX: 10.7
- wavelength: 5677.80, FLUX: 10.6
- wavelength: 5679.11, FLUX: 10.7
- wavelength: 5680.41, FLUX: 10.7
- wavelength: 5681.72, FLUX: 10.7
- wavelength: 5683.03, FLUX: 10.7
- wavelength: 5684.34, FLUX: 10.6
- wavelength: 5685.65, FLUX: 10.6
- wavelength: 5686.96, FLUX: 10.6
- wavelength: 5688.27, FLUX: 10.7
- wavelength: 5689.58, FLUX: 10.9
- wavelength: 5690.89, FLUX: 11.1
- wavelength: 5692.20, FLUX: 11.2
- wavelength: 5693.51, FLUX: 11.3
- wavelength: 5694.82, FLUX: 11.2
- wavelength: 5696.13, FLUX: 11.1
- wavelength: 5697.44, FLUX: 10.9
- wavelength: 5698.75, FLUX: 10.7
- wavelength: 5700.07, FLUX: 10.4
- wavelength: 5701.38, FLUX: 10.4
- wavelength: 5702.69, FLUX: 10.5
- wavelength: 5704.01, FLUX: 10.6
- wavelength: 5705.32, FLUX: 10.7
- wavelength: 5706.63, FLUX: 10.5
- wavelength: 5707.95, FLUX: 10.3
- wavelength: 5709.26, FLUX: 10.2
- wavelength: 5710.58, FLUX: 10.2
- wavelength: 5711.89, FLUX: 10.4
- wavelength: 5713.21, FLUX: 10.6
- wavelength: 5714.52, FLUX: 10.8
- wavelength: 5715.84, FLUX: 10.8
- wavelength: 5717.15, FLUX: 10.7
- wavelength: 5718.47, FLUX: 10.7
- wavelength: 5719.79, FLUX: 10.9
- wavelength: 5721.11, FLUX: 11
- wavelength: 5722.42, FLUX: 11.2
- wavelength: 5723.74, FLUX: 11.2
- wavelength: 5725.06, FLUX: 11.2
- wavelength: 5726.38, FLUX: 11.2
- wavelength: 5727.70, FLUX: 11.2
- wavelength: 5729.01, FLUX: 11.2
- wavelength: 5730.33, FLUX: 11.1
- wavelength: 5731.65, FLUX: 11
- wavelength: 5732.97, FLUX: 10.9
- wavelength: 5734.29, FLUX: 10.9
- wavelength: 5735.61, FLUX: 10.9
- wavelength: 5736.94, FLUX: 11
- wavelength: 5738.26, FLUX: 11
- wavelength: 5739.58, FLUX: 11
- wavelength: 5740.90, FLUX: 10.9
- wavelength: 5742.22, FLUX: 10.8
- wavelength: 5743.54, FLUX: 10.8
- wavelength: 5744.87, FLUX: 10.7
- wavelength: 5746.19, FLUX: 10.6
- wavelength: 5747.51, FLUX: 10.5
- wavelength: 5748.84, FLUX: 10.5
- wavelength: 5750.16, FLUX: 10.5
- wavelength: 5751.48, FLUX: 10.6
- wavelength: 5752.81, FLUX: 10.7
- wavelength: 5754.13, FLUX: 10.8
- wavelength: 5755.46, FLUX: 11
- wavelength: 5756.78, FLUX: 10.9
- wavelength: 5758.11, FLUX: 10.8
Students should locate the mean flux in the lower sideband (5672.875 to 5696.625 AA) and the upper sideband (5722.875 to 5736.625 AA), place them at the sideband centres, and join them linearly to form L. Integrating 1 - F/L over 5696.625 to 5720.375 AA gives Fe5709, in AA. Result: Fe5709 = 0.8 AA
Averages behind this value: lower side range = 10.8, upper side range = 11.1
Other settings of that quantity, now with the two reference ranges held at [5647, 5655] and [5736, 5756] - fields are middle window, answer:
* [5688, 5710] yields -0.01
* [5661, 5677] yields 0.13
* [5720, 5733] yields -0.45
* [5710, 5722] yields 0.06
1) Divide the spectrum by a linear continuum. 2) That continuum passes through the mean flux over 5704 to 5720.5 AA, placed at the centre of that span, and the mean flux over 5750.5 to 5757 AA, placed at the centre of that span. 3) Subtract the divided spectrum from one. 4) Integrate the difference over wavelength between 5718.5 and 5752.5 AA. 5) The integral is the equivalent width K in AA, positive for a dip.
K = -0.7 AA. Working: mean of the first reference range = 10.6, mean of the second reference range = 10.8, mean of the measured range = 10.9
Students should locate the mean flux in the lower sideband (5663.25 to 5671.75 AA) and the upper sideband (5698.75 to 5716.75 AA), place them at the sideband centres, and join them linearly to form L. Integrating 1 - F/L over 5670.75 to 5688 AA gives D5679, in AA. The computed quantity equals -0.1 AA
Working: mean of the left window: 10.7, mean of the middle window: 10.7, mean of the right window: 10.5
